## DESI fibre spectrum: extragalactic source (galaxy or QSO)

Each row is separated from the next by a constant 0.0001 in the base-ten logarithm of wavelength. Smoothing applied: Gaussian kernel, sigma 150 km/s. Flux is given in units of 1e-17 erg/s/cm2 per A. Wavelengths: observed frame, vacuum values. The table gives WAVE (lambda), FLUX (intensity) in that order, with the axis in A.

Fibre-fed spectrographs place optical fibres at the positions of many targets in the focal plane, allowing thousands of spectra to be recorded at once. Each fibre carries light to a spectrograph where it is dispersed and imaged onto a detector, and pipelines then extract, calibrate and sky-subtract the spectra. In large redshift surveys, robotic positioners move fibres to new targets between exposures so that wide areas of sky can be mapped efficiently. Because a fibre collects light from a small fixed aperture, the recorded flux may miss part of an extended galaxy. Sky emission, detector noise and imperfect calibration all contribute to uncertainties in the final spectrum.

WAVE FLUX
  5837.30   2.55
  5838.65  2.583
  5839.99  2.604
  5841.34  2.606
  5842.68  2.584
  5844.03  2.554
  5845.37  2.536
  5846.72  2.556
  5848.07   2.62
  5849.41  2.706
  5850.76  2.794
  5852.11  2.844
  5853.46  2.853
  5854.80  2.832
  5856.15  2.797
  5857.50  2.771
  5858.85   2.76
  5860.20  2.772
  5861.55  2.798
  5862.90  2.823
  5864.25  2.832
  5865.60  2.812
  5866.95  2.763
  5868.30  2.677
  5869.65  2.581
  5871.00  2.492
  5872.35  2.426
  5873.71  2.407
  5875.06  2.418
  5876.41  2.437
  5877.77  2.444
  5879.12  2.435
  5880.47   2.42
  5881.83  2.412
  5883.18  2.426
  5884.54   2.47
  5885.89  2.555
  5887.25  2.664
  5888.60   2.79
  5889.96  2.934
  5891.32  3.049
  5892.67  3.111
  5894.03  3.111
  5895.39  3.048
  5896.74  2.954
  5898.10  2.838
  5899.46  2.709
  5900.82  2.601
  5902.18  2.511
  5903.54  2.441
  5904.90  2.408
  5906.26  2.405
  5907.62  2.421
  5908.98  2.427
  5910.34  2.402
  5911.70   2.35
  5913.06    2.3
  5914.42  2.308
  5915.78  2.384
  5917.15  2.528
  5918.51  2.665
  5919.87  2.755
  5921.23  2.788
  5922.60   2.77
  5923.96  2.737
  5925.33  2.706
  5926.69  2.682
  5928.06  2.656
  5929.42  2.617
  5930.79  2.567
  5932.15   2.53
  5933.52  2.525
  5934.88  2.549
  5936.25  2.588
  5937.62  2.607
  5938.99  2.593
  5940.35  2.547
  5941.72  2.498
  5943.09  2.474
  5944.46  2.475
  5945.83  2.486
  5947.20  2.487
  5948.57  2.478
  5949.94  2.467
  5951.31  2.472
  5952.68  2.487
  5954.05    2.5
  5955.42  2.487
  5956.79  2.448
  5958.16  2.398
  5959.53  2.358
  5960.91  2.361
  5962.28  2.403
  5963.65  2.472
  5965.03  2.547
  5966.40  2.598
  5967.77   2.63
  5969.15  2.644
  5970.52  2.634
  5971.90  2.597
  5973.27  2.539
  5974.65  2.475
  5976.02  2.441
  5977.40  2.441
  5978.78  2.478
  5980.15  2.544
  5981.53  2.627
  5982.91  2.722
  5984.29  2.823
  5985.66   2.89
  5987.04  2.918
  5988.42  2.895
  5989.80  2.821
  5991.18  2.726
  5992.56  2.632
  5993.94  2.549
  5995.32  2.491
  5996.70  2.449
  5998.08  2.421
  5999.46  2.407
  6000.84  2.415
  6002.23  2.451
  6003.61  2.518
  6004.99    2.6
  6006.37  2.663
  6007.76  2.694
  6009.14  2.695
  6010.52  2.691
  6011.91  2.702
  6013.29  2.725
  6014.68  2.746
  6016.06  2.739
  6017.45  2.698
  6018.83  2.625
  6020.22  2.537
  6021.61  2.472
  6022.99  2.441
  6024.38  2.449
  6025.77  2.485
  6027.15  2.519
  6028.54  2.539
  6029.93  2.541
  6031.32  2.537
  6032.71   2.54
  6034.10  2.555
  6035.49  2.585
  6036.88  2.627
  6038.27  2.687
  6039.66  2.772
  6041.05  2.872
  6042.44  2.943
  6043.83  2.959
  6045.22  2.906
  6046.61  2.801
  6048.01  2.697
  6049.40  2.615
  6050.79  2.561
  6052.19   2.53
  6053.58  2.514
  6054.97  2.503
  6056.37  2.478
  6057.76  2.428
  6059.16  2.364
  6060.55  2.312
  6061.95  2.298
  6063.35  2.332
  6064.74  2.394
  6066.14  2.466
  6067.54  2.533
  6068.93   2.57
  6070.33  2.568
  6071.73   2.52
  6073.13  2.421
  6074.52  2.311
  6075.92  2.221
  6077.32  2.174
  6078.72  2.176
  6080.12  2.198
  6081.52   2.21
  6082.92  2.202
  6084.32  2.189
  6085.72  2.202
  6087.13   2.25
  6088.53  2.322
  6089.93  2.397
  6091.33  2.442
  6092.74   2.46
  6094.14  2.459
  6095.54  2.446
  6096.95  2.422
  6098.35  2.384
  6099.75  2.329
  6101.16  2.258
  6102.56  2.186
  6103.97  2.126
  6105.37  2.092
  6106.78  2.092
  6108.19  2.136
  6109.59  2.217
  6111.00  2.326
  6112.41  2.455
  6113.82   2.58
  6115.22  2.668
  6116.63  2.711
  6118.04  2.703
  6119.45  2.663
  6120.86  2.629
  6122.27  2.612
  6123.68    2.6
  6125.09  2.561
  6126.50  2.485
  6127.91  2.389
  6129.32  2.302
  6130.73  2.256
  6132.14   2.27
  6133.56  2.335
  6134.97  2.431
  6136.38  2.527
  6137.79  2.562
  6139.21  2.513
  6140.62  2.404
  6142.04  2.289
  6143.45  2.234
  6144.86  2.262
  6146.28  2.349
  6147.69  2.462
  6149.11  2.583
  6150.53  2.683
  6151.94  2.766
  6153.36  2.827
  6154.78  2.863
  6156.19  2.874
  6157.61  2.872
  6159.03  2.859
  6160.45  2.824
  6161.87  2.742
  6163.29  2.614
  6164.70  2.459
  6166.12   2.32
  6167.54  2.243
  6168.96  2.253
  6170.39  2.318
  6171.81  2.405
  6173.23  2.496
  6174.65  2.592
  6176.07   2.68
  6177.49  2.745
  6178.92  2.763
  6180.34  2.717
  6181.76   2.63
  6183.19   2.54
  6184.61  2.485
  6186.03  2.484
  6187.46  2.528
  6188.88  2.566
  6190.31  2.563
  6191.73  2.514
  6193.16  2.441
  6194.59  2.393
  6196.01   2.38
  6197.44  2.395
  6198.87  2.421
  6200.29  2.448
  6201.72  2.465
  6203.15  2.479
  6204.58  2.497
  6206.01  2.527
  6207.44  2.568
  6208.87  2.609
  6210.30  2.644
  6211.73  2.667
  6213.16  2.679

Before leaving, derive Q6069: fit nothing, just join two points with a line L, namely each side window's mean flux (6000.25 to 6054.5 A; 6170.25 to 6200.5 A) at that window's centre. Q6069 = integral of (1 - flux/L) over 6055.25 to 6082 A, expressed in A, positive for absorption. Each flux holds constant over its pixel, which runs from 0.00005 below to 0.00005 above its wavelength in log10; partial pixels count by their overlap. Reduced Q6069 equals 2.4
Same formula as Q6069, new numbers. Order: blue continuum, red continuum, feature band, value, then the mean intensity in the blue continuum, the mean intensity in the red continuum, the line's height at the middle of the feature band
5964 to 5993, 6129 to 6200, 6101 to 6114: 1.7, 2.65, 2.52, 2.56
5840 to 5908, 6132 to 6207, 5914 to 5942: 0.4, 2.66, 2.53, 2.64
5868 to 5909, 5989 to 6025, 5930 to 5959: 1.1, 2.62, 2.59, 2.6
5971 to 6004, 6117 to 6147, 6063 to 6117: 3.2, 2.6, 2.45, 2.49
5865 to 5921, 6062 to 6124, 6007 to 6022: -1.3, 2.59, 2.38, 2.46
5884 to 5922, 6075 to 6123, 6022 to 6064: -2.5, 2.64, 2.35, 2.43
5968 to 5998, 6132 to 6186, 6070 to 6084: 1.6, 2.63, 2.55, 2.59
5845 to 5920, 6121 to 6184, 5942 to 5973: 1.3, 2.63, 2.54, 2.61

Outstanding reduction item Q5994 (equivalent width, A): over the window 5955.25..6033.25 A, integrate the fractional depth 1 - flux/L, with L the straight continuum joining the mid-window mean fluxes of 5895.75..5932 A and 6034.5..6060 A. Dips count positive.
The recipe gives 1.4 A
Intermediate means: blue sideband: 2.58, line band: 2.58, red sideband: 2.66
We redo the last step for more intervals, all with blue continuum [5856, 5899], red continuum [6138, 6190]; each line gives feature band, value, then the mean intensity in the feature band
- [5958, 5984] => 1.2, 2.53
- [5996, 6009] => 0.6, 2.52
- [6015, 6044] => 0.0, 2.62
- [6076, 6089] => 1.9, 2.21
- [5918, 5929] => -0.2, 2.72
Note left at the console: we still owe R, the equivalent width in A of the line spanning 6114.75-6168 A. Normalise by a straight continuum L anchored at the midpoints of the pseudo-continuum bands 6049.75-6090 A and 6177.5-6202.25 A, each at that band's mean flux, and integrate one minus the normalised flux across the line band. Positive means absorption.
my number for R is -1.9 A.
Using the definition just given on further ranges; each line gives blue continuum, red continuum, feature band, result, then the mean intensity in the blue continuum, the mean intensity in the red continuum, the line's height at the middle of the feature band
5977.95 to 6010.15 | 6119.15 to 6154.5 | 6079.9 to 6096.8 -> 1.4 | 2.63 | 2.48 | 2.53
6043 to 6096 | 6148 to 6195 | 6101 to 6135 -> 1.4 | 2.43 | 2.59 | 2.51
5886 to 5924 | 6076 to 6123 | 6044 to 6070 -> -1.1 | 2.65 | 2.35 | 2.42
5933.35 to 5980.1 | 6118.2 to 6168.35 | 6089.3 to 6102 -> 0.7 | 2.51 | 2.53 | 2.53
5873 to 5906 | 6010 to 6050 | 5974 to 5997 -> 0.1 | 2.65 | 2.66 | 2.65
